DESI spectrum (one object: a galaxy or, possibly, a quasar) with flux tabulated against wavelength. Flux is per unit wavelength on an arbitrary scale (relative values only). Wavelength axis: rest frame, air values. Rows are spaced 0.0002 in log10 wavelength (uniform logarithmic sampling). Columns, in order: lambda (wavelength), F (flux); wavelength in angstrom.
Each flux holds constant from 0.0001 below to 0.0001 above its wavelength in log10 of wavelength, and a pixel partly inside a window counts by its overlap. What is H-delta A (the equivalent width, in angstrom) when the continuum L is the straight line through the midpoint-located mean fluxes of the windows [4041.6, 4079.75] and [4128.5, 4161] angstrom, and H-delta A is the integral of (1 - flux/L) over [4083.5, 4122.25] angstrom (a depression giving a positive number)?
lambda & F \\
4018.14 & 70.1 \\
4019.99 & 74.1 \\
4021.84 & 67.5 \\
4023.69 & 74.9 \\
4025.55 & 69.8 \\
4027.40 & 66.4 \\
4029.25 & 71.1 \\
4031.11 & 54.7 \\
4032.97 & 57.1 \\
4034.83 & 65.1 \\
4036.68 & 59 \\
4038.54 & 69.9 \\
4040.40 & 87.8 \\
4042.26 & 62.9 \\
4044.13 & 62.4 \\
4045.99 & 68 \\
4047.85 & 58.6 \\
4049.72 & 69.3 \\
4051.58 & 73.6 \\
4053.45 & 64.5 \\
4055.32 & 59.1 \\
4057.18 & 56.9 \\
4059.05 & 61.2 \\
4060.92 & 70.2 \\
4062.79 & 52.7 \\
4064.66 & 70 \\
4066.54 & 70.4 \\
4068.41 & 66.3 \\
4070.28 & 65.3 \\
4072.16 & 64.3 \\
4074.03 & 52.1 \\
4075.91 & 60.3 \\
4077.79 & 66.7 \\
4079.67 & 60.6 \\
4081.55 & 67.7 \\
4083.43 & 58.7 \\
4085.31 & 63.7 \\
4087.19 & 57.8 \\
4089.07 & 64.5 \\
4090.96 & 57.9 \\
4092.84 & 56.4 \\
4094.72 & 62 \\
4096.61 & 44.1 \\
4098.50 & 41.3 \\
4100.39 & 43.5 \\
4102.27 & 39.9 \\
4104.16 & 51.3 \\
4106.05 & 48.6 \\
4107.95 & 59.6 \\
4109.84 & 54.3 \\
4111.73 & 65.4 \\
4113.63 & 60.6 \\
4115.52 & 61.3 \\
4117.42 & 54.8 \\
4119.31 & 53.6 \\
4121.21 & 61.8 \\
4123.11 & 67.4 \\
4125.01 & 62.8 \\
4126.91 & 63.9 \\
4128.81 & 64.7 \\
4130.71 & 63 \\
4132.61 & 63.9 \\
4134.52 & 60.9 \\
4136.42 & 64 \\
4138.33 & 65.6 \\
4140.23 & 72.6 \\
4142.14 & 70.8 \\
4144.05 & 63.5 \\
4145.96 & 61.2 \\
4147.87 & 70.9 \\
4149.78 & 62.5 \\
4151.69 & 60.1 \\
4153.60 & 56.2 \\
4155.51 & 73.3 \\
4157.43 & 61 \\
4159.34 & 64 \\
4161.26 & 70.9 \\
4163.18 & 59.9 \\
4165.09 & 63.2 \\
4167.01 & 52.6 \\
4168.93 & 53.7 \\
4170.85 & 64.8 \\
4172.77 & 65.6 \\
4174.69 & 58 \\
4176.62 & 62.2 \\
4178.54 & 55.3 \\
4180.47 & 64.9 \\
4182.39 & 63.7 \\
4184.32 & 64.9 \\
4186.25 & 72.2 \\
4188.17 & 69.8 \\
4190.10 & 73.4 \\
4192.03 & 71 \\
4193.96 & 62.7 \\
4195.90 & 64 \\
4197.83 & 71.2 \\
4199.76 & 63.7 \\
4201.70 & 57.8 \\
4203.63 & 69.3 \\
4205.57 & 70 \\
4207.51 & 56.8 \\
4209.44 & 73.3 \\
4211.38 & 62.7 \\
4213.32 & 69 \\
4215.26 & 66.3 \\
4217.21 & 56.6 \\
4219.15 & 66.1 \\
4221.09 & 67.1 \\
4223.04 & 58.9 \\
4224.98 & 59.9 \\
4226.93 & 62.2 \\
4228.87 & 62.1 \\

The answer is 5.4 angstrom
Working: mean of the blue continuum 63.6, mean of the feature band 55.2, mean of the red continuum 64.7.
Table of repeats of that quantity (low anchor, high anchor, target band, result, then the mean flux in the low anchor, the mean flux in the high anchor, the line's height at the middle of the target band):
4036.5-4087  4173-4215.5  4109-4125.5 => 1.2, 64.5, 65.5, 64.9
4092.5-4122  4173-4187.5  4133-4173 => -2.7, 53.6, 63.3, 59.7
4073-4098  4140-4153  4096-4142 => 3.3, 59.1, 65.3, 62.5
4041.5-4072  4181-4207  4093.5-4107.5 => 3.7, 64.5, 67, 65.3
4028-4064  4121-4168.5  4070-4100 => 2.7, 64.5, 63.9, 64.3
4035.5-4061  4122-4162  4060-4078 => 0.5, 65.8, 64.9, 65.6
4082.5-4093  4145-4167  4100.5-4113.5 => 1.7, 60.1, 63.5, 61.1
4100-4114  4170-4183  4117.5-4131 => -1.6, 53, 62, 55.2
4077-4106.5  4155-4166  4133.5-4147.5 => -0.8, 55.3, 65.1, 62.2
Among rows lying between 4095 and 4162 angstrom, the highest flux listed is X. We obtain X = 73.3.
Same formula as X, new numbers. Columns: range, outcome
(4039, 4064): 87.8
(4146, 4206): 73.4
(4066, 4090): 70.4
